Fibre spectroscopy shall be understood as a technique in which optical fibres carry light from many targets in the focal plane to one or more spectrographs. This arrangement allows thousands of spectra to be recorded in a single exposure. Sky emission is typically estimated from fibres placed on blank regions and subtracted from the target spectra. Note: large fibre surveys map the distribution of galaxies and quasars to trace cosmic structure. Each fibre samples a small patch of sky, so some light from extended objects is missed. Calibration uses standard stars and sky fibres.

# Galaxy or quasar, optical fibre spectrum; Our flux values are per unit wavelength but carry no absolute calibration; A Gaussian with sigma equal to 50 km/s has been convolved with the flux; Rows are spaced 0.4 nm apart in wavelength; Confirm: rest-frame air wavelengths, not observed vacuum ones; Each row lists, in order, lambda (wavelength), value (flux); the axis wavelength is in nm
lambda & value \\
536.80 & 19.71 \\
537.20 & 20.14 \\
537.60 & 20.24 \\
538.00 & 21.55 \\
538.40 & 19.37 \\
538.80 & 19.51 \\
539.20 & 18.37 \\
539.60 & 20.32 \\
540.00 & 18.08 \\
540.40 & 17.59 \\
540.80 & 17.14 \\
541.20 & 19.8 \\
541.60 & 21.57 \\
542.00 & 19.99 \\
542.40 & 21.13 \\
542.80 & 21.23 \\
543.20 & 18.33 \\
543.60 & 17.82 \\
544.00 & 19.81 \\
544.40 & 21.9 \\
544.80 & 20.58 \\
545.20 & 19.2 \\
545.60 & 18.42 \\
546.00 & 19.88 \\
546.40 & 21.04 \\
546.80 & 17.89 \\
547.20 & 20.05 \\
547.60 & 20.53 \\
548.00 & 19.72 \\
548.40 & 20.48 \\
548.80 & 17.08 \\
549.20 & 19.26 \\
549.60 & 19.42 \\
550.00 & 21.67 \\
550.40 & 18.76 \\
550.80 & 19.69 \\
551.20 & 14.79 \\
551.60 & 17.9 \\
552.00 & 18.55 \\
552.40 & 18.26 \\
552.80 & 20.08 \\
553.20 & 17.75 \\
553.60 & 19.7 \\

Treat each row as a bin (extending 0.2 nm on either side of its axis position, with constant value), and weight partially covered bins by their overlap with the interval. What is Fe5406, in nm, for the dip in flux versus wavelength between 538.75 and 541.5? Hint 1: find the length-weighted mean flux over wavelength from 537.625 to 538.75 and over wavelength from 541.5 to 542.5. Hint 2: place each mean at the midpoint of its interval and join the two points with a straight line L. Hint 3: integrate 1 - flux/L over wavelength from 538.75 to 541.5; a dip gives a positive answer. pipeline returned 0.24 nm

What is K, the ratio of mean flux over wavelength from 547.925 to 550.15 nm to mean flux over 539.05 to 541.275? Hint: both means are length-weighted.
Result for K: 1.06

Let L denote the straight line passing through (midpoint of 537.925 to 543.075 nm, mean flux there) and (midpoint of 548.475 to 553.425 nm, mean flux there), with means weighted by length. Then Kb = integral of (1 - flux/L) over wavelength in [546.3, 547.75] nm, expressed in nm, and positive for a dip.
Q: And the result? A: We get -0.06 nm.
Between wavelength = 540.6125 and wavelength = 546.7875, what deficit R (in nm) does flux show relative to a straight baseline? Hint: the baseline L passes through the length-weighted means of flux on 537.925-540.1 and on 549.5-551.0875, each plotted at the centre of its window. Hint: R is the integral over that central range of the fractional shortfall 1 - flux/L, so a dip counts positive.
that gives -0.08 nm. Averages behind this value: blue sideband 19.5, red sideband 19.6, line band 19.8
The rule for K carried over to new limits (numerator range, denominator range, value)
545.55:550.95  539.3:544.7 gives 1.00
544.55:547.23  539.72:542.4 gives 1.02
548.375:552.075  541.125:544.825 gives 0.92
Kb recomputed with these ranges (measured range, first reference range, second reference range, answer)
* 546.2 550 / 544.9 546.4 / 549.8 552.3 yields -0.11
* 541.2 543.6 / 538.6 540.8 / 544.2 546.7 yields -0.11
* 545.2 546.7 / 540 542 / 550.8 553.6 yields -0.08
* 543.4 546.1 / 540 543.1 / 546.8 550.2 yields 0.00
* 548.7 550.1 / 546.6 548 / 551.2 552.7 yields -0.04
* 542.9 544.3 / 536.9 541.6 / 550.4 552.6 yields -0.02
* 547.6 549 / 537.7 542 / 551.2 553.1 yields -0.05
